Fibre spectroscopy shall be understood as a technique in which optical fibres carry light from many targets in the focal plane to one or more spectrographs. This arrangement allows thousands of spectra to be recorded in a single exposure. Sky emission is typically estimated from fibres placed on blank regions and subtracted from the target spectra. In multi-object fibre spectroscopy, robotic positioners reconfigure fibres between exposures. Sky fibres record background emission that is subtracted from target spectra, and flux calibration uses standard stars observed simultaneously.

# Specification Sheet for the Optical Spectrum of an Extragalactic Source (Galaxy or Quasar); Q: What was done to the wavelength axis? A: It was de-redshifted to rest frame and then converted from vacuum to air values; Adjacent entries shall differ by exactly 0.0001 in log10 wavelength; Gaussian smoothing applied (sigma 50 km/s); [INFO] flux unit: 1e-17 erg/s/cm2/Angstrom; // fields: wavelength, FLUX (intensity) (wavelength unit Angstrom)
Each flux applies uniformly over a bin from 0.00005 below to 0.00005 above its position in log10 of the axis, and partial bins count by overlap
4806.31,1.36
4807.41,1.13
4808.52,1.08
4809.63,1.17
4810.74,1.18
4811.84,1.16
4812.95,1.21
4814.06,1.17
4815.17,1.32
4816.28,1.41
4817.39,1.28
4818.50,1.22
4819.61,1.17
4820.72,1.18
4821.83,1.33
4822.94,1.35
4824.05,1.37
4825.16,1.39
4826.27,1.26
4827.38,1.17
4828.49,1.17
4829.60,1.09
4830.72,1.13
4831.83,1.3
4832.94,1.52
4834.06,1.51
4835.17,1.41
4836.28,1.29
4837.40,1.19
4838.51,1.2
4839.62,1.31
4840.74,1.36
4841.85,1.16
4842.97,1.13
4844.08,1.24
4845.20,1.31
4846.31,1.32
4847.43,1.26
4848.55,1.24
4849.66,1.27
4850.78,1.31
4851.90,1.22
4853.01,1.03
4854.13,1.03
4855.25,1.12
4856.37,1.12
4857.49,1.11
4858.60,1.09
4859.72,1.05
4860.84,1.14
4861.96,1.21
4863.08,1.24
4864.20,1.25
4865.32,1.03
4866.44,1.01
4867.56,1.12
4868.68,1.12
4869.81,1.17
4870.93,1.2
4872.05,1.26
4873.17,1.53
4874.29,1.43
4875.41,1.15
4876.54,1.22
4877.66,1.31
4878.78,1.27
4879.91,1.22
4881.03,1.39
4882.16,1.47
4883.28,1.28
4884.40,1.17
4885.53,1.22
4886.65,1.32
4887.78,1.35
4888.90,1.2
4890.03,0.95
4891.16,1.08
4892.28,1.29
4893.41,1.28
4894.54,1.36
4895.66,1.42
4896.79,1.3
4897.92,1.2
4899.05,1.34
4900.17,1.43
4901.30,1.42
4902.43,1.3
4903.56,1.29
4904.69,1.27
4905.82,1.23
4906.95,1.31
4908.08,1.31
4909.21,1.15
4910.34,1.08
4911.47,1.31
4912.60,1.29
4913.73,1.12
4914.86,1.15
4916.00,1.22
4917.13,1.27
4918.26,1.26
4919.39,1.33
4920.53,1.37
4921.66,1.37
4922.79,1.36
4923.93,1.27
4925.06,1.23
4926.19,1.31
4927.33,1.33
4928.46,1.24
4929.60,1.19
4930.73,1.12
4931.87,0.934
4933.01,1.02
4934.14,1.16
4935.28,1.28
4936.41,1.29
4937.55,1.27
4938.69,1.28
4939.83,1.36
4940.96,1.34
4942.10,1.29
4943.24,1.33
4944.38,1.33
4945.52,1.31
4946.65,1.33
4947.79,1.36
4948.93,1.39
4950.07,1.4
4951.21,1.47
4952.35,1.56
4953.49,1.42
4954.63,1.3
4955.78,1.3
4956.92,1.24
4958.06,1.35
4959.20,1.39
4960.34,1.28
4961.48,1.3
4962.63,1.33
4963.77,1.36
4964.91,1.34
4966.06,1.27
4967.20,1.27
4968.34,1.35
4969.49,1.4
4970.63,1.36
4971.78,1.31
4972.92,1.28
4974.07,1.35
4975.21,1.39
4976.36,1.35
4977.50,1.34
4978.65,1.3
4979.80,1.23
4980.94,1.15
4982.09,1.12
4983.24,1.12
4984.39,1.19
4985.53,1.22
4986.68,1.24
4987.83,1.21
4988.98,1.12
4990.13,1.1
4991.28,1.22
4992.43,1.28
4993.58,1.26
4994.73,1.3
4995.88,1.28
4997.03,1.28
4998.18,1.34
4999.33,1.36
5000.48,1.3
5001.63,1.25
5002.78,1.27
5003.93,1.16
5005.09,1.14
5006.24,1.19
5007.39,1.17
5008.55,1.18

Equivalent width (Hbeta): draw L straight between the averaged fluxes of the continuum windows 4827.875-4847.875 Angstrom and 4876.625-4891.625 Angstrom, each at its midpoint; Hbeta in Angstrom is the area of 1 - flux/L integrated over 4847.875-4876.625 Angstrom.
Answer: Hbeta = 1.83 Angstrom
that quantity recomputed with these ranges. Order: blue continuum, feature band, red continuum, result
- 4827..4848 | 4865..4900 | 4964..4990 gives 0.5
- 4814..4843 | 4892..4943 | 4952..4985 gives 1.2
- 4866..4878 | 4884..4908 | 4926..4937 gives -1.3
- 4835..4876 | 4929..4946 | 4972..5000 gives 0.0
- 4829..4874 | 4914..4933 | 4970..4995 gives -0.1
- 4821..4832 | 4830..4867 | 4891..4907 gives 1.6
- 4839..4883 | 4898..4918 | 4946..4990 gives -0.1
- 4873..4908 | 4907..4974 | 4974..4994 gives -1.9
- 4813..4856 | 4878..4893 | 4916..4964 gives 0.3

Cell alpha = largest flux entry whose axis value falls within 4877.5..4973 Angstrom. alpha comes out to 1.56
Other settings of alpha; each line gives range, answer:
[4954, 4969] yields 1.39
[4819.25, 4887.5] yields 1.53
